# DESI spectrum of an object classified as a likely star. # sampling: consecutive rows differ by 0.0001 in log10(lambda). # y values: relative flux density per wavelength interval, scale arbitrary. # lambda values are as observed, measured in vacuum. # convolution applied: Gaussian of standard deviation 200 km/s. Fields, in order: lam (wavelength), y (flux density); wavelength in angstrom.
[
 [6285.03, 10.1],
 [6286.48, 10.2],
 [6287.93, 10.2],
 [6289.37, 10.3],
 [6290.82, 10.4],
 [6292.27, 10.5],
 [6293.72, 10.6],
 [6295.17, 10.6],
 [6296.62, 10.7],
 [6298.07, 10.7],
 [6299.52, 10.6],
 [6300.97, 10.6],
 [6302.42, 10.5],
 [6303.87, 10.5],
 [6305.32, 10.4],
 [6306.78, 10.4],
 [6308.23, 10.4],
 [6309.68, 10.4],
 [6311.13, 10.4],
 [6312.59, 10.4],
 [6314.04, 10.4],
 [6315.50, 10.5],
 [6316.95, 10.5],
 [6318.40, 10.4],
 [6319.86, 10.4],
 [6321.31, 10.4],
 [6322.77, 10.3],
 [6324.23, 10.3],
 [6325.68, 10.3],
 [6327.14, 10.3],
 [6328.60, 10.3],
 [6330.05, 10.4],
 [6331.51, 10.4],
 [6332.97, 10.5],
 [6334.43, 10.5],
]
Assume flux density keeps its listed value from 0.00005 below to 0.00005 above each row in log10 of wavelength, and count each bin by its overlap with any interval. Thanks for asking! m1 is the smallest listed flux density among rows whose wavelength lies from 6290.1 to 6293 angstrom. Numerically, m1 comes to 10.4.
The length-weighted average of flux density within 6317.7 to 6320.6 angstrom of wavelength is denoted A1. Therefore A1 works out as 10.4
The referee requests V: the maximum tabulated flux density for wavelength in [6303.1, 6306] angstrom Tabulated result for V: 10.5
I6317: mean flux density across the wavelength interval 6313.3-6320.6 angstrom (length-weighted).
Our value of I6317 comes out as 10.5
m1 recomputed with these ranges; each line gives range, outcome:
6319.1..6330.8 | 10.3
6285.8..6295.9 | 10.2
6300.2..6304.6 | 10.5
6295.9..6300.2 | 10.6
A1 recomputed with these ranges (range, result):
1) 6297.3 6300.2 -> 10.7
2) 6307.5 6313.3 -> 10.4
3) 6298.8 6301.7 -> 10.6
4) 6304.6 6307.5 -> 10.4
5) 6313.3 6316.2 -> 10.4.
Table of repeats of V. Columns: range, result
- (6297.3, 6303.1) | 10.7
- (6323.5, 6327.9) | 10.3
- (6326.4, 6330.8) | 10.4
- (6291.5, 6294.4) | 10.6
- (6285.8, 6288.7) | 10.2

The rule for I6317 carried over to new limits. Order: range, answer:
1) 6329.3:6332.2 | 10.4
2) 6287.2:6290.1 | 10.3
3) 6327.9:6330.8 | 10.4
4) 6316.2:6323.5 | 10.4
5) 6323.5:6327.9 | 10.3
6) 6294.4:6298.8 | 10.7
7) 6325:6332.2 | 10.3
